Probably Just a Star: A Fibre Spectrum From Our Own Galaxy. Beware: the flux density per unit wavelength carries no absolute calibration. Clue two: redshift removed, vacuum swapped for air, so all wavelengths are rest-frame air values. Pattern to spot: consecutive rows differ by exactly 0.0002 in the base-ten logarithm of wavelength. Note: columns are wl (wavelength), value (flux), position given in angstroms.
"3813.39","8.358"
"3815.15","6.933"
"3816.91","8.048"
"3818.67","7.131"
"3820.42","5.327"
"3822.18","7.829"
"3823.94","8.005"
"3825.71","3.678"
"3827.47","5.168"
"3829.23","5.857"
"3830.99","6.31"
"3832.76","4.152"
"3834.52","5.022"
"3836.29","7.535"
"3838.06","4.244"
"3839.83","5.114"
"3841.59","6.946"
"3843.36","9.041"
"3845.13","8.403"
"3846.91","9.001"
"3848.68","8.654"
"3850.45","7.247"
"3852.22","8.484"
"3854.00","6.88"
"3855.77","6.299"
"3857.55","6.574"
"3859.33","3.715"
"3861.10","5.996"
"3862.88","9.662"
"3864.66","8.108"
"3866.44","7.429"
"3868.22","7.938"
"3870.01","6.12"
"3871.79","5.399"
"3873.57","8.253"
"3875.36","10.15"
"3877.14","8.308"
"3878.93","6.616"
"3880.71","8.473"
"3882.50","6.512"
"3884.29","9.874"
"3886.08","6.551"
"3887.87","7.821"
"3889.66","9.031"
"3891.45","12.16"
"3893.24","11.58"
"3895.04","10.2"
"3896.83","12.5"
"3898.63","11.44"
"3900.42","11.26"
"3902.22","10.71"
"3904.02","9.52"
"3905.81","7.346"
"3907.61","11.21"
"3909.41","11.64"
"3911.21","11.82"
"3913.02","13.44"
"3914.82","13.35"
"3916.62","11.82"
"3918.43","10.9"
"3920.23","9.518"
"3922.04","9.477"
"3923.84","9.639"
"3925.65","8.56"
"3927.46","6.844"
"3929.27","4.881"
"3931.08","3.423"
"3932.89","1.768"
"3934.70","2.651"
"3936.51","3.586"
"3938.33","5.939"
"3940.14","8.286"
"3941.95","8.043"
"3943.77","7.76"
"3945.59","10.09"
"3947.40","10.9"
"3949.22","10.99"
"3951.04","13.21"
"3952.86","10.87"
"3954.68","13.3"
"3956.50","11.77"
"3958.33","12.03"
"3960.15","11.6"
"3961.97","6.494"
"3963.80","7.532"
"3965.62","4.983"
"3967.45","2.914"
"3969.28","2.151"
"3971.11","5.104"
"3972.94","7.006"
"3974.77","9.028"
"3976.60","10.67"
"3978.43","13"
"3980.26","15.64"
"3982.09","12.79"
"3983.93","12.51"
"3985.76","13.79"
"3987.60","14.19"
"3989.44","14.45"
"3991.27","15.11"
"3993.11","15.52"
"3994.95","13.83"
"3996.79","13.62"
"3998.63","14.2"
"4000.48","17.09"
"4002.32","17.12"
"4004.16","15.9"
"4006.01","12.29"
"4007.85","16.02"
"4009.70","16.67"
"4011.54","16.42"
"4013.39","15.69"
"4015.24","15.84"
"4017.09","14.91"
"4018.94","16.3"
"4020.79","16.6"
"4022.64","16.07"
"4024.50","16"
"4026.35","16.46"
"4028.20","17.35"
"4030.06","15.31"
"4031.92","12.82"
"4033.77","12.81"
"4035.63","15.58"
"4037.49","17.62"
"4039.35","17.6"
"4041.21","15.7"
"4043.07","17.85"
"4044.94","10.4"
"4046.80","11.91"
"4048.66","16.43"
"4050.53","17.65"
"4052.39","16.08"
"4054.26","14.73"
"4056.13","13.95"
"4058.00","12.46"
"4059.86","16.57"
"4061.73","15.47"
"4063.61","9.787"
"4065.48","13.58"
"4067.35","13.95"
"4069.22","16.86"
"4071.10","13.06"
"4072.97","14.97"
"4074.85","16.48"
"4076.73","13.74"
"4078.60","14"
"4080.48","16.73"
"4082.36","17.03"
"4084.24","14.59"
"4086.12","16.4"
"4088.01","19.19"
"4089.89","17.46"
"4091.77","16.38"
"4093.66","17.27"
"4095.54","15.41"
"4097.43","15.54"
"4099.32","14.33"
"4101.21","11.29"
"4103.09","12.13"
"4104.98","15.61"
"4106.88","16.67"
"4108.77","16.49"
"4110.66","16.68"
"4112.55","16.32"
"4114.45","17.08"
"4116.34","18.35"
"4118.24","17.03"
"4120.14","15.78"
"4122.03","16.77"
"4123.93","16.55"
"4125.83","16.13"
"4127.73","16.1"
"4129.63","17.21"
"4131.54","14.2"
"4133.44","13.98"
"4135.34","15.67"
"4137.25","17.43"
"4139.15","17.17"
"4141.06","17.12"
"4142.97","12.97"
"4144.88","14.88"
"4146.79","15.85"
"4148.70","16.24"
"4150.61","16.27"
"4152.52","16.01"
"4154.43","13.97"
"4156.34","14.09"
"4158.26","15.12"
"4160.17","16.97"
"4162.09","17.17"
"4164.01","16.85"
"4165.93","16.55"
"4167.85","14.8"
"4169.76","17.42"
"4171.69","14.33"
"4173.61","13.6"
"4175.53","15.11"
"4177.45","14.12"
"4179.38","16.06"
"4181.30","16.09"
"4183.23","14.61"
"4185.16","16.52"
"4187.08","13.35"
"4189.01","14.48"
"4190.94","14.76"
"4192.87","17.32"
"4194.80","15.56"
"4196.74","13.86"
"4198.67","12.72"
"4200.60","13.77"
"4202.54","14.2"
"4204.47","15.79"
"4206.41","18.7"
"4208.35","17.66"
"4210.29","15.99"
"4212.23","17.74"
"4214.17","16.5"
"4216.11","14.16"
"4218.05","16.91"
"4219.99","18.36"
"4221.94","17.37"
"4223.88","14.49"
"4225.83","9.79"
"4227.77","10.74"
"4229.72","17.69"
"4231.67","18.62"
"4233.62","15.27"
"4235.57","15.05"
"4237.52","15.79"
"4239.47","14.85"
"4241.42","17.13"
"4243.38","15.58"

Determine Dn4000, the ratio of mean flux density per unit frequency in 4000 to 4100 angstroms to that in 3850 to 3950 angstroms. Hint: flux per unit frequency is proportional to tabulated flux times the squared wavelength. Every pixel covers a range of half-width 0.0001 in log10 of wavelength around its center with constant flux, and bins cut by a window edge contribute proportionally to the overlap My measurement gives 1.96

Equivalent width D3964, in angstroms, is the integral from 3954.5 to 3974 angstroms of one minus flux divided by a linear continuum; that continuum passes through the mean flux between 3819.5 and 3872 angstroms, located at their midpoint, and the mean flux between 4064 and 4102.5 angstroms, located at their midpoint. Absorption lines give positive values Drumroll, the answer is 6.07 angstroms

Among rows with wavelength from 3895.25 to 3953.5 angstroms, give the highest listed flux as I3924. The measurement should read 13.44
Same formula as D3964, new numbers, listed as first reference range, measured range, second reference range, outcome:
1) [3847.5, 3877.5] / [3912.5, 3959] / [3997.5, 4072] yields 7.7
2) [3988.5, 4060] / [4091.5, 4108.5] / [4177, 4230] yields 0.4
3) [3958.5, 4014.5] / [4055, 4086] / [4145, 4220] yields -2.3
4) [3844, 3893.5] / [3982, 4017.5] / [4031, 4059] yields -5.0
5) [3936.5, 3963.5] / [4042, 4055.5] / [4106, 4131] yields -1.1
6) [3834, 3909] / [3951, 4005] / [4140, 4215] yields -3.7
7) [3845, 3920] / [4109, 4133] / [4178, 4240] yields -4.8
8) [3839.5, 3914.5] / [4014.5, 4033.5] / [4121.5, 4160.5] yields -4.6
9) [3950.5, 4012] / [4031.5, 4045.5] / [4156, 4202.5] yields -2.5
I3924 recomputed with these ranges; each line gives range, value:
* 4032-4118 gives 19.19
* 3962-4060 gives 17.85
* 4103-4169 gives 18.35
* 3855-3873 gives 9.662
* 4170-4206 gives 17.32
